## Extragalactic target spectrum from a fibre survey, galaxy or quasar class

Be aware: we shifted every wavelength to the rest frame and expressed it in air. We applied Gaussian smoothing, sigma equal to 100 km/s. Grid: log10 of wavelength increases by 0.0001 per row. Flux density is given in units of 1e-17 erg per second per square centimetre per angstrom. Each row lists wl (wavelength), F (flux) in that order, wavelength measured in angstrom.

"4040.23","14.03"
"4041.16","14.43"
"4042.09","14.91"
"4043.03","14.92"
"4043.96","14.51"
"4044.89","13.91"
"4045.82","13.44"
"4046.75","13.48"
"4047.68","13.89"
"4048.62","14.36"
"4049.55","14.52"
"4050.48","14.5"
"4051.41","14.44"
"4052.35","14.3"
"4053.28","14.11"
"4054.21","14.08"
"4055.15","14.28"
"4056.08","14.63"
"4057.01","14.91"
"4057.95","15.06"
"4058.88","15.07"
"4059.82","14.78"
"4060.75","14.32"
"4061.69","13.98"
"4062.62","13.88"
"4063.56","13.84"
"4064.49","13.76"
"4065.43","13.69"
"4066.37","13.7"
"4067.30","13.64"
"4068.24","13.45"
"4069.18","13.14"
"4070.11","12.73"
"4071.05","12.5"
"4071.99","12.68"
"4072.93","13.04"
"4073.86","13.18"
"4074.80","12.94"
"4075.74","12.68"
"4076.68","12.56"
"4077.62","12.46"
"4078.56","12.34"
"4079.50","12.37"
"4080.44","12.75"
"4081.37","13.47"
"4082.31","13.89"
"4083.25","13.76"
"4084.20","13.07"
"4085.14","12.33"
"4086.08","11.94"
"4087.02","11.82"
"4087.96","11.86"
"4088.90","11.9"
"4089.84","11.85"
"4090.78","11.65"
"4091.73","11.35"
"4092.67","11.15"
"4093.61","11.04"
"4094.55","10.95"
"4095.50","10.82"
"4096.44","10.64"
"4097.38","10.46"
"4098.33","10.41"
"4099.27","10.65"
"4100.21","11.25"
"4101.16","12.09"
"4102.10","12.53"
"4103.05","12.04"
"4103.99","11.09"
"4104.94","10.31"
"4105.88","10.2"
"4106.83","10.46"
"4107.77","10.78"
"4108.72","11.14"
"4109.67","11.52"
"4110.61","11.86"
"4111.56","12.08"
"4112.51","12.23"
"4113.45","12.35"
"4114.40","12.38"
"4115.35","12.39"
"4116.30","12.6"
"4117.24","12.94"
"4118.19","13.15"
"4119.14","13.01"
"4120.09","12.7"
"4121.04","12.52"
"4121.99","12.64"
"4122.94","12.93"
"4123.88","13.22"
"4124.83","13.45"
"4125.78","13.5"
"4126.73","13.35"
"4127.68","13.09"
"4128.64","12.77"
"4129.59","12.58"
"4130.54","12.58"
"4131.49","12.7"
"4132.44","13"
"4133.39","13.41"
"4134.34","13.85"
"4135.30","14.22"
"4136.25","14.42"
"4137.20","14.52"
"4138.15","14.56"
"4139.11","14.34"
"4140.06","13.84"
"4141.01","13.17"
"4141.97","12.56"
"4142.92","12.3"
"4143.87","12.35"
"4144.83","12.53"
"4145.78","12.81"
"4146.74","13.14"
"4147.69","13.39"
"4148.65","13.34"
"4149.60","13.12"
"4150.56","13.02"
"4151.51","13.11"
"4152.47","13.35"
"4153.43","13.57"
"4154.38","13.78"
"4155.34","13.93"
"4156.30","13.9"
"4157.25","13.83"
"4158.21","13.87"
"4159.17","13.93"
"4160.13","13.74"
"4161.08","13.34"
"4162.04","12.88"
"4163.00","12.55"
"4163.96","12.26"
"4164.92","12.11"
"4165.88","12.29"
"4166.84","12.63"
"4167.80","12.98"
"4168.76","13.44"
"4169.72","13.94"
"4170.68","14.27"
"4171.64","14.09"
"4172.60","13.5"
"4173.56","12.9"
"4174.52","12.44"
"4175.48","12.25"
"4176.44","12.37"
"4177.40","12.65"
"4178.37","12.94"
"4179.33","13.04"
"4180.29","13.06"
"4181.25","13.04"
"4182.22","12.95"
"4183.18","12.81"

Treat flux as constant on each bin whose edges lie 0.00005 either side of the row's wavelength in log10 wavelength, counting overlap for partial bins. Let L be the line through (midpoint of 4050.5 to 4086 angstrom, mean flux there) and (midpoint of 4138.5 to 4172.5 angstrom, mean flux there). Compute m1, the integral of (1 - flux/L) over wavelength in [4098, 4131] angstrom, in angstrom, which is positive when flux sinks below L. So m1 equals 3.1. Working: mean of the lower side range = 13.6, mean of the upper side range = 13.3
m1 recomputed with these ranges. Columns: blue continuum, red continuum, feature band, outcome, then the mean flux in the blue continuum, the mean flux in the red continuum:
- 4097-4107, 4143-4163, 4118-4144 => -1.9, 11.1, 13.3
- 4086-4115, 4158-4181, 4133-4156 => -1.9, 11.4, 13.1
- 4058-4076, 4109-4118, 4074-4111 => 3.2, 13.6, 12.3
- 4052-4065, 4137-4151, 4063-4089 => 2.2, 14.4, 13.2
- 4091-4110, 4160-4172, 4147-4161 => -0.9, 11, 13.1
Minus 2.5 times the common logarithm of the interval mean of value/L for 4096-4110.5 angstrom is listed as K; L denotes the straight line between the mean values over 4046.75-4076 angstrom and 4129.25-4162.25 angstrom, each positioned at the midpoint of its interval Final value 0.23 mag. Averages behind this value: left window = 13.9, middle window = 11.1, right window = 13.4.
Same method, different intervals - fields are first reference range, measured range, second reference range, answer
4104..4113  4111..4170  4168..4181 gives -0.087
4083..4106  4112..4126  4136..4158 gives -0.034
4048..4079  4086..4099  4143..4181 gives 0.203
